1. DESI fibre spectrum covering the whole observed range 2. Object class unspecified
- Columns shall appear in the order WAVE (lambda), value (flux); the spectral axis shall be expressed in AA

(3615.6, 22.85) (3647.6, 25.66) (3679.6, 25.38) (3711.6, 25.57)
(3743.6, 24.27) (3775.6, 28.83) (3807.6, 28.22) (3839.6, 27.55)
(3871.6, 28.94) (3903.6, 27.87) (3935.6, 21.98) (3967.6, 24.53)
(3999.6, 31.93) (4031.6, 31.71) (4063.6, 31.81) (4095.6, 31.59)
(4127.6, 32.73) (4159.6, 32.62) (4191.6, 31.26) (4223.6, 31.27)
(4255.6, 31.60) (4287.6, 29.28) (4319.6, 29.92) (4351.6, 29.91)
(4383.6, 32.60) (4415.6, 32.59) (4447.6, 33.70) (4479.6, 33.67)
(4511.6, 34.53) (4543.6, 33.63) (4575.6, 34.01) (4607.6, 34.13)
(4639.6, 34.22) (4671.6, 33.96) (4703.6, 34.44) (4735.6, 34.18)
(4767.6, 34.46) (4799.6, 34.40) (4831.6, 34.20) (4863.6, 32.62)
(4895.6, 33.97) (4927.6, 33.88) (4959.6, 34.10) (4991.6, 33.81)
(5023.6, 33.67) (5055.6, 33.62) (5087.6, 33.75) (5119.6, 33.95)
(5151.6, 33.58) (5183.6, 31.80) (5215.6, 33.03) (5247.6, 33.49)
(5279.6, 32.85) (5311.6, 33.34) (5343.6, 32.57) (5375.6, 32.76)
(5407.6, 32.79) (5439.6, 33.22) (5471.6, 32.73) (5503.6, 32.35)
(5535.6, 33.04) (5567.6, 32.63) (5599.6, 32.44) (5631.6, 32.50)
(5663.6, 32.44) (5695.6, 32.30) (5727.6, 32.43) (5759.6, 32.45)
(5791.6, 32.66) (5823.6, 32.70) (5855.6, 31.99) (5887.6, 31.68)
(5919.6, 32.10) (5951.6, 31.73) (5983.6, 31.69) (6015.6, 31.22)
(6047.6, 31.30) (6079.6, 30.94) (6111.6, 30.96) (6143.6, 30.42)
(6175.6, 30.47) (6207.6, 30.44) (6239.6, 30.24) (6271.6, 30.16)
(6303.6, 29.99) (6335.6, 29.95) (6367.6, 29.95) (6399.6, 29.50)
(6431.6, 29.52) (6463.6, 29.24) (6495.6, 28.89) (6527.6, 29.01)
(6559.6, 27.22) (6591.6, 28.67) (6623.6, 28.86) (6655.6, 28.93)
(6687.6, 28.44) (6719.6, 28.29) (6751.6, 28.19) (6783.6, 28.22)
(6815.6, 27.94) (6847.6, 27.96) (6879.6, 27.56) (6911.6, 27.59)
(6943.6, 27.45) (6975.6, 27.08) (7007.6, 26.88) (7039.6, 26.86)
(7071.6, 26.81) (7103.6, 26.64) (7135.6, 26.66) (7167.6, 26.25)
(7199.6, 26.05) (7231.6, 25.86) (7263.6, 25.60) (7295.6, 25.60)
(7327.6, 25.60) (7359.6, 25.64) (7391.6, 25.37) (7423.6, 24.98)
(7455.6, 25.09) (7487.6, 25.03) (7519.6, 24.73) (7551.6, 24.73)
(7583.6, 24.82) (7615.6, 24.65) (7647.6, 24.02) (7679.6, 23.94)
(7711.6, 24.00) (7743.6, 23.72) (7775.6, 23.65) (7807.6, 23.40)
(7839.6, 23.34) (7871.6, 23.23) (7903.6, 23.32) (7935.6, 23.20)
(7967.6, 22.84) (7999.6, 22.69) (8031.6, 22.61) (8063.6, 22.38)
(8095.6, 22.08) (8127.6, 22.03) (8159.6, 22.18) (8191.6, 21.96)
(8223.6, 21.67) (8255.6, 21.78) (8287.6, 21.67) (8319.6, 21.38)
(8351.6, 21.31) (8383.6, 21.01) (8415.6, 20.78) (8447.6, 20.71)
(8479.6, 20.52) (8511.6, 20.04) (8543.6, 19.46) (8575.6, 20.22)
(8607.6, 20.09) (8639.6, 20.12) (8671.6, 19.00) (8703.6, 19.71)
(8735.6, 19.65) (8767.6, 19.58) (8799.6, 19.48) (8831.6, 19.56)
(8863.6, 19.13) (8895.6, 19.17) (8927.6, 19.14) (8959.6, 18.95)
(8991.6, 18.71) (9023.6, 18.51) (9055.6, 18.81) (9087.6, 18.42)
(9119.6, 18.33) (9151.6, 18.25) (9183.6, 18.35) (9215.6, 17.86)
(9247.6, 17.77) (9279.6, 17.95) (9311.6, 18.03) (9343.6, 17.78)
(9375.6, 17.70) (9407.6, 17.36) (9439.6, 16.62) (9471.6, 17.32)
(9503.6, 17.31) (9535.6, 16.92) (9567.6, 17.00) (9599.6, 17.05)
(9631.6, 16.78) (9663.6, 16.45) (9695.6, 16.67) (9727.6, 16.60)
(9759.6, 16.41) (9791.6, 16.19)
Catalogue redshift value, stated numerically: 0.00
